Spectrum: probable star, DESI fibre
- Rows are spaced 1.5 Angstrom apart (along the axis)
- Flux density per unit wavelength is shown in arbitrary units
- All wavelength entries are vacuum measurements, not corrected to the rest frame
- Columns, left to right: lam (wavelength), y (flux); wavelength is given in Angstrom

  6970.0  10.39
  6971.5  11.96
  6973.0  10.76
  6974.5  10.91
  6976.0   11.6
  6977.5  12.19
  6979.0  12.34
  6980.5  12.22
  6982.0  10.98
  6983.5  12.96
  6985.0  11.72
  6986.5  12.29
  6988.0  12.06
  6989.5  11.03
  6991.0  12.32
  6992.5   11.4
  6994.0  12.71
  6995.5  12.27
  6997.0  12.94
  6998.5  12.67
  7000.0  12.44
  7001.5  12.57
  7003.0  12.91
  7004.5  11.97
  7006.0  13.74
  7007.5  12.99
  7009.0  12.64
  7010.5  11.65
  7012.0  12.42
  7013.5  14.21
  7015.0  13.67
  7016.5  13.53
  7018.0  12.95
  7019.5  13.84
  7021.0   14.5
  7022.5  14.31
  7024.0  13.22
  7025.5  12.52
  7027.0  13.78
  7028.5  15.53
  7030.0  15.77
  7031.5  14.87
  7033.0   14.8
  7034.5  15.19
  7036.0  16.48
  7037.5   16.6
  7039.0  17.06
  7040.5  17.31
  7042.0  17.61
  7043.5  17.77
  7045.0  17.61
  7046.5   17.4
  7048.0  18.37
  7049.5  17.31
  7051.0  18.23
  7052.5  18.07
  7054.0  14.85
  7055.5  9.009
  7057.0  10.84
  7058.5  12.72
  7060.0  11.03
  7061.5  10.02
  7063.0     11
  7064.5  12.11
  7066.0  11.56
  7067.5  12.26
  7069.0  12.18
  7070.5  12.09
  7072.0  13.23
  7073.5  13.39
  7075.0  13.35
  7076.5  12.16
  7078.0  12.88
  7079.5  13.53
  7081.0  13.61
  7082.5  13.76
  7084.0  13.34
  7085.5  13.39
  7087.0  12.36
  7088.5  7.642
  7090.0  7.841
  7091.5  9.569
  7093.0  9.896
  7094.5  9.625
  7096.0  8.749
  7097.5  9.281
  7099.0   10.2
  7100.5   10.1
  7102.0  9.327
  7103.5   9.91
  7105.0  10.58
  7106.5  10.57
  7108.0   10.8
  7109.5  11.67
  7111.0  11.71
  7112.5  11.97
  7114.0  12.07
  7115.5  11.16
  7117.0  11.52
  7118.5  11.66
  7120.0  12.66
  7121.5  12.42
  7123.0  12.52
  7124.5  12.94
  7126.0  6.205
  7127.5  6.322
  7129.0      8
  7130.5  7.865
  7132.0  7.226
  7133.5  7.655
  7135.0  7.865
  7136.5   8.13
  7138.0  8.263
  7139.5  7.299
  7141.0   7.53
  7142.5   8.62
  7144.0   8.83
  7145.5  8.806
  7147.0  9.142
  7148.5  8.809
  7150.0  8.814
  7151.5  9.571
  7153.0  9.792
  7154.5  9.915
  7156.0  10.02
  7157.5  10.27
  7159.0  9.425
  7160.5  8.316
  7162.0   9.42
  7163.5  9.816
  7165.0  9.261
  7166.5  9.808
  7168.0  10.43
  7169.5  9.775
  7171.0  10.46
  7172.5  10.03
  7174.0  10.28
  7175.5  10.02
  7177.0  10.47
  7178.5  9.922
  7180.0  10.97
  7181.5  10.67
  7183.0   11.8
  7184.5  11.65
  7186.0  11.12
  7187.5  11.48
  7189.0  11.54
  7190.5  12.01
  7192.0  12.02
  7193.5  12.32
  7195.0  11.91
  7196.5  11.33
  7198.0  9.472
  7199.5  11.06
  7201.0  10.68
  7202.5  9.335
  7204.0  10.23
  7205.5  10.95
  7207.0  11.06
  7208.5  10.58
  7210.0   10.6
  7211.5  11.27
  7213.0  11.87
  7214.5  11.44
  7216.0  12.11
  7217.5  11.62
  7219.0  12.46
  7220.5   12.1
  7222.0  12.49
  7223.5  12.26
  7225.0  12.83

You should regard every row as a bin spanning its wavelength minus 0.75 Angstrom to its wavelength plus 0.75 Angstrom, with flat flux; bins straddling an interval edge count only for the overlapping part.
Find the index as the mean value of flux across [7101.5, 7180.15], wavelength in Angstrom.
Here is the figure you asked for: 9.74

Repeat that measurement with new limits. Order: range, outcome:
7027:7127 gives 12.8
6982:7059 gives 14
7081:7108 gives 10.5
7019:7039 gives 14.8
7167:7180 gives 10.2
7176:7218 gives 11.1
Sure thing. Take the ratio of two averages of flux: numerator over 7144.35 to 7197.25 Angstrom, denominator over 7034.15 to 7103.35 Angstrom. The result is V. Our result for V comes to 0.79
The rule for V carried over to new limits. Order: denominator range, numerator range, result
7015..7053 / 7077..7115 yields 0.70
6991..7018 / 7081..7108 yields 0.82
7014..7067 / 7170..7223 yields 0.76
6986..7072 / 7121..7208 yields 0.72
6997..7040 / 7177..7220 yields 0.81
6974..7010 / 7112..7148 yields 0.77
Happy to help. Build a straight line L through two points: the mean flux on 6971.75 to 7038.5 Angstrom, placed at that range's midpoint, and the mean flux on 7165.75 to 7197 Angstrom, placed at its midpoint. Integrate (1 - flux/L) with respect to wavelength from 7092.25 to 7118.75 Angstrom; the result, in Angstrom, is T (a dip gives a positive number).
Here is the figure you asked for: 2.8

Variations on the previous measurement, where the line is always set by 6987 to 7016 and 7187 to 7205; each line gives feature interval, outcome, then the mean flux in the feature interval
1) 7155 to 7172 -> 2.42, 9.73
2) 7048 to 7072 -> -1.85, 13.1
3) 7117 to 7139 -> 4.36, 9.32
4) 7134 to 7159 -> 5.70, 8.86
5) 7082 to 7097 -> 1.72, 10.5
